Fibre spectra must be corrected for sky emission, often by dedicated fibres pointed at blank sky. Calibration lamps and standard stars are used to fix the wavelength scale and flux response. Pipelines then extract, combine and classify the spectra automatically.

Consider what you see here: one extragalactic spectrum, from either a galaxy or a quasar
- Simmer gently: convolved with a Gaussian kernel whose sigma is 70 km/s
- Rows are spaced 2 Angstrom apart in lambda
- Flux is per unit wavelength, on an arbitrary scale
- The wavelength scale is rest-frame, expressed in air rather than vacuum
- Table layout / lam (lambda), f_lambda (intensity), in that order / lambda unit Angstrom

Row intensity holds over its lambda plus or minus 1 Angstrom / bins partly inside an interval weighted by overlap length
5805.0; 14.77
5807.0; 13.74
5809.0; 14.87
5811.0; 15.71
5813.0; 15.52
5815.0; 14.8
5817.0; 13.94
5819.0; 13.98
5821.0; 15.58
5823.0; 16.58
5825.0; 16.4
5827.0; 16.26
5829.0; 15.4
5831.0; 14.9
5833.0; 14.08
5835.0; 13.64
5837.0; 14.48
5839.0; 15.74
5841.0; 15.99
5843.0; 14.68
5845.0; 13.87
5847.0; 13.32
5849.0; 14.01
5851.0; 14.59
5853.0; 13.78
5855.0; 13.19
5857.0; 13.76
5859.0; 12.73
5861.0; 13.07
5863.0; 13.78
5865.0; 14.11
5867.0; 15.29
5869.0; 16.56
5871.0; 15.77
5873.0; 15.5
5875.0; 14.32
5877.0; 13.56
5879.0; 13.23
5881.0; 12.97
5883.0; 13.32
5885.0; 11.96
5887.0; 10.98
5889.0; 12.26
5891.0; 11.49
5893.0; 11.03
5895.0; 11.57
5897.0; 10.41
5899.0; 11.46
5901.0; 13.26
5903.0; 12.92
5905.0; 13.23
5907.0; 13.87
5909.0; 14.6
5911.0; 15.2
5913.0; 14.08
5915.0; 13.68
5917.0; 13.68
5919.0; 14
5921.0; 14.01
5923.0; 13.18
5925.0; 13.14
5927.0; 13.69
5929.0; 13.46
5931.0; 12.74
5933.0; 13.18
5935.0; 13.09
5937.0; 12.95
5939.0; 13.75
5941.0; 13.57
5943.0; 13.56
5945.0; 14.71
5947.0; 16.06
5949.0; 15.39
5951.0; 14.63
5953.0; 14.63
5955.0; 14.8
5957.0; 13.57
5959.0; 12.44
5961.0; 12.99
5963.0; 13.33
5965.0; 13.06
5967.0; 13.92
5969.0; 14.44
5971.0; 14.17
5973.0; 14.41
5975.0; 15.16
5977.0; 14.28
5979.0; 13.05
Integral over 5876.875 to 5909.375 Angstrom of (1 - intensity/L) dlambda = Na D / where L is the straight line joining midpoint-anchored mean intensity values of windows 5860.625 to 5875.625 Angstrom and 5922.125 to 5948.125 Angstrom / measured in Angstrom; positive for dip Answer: 4.52 Angstrom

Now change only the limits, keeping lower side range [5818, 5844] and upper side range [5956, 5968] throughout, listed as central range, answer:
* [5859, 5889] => 1.58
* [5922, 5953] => -0.57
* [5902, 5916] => 0.08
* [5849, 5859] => 0.76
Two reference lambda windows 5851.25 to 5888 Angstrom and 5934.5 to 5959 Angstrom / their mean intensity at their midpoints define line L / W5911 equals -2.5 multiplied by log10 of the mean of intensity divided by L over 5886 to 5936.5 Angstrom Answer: 0.083 mag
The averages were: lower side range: 13.8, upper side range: 14.2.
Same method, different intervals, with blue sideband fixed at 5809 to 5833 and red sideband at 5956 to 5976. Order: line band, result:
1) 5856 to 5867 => 0.09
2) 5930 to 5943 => 0.07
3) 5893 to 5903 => 0.23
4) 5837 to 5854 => 0.04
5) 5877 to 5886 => 0.13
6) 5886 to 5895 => 0.26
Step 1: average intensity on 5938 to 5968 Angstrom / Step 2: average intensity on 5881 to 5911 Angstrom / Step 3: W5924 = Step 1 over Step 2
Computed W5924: 1.13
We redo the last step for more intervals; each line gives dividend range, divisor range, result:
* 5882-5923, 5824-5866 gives 0.89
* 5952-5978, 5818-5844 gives 0.92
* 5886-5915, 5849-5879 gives 0.89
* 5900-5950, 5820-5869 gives 0.95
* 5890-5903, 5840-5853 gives 0.81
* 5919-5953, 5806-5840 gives 0.92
